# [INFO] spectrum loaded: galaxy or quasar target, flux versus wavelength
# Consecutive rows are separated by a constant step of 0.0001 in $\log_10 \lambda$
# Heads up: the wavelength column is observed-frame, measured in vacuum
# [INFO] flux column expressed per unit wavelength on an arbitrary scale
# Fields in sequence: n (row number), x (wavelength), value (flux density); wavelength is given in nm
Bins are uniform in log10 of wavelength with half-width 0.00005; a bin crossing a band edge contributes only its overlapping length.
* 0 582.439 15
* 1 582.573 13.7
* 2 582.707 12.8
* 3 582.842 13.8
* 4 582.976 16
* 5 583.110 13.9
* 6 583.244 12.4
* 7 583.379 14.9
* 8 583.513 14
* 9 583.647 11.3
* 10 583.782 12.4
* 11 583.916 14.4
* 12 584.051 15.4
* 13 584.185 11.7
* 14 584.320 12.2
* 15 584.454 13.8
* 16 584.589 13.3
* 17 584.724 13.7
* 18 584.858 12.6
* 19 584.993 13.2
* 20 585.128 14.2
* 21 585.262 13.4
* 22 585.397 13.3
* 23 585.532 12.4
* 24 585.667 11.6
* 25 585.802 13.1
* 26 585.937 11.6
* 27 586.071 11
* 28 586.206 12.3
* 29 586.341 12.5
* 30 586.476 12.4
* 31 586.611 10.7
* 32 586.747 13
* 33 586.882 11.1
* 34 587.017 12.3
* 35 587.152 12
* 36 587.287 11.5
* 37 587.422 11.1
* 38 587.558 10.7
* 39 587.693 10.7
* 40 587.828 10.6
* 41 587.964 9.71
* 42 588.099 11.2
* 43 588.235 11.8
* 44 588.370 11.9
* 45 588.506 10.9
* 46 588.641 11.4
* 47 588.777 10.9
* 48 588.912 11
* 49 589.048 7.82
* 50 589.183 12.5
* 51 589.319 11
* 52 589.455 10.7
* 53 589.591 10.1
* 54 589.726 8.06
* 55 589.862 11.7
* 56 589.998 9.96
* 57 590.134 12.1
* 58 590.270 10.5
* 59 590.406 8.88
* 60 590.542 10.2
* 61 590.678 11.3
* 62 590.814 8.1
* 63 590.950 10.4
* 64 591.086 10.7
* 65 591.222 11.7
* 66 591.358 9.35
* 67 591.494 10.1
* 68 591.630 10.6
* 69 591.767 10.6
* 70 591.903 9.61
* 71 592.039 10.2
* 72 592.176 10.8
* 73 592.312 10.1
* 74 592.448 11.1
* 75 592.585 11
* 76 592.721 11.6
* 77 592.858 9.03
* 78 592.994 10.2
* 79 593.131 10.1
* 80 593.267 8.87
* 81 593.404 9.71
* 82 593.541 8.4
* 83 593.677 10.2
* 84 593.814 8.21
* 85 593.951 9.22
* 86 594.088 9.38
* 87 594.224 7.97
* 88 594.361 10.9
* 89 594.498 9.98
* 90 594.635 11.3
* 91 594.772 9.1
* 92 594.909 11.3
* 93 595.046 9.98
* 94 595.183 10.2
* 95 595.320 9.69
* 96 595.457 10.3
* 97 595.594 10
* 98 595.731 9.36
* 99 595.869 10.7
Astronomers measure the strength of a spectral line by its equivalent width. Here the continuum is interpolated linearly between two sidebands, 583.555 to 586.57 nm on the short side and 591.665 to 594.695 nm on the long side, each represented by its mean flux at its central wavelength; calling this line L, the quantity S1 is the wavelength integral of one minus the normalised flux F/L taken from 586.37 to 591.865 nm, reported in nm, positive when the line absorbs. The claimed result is 0.28 nm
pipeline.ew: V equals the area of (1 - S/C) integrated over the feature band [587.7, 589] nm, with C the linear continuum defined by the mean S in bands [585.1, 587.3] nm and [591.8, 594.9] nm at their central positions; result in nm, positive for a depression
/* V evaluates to 0.06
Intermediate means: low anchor 12.2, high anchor 9.9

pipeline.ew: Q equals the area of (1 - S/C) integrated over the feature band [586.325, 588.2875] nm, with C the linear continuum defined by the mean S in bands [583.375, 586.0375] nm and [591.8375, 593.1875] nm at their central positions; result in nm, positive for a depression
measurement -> 0.126 nm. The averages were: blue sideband 13.1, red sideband 10.4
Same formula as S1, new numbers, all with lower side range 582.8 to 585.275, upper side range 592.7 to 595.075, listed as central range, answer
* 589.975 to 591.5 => 0.09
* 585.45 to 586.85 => 0.07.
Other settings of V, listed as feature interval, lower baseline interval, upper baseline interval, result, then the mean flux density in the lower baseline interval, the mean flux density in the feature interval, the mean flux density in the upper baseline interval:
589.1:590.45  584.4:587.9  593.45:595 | 0.06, 12.2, 10.5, 9.64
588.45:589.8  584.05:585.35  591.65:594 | 0.12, 13.2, 10.4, 9.95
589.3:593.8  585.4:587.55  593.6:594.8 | 0.09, 11.9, 10.2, 9.59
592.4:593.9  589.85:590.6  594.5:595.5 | 0.07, 10.5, 9.83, 10.2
